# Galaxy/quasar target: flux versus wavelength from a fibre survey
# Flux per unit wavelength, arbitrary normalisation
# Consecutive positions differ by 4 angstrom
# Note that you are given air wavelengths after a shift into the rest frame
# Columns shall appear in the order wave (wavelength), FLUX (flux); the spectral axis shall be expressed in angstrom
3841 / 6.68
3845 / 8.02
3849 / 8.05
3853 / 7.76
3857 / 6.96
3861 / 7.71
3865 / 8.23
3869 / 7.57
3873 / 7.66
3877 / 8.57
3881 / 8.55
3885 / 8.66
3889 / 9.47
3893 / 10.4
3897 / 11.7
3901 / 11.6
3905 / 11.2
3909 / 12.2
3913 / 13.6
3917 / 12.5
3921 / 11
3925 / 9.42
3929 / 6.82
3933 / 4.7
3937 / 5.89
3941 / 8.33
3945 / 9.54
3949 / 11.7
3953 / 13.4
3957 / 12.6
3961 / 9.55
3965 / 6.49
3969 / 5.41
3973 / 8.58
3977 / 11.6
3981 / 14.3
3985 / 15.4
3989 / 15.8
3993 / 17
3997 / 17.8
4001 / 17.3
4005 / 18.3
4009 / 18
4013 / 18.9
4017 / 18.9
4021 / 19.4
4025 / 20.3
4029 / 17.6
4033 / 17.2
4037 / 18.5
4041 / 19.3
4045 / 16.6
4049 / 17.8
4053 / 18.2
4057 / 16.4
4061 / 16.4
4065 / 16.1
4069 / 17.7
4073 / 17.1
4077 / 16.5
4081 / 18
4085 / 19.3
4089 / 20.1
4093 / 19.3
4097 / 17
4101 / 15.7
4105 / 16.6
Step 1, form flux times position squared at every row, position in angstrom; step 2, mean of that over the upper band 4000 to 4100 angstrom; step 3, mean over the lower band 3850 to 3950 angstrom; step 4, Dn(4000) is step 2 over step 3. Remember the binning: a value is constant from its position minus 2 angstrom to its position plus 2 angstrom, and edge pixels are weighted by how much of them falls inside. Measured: 2.10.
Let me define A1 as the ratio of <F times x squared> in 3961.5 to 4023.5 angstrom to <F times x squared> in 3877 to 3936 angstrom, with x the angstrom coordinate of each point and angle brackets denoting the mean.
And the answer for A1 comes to 1.55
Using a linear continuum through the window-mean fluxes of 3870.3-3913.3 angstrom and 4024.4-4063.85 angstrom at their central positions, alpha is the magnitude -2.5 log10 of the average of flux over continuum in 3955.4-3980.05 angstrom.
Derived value 0.45 mag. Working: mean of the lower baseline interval 10.2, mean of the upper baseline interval 17.7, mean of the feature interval 9.2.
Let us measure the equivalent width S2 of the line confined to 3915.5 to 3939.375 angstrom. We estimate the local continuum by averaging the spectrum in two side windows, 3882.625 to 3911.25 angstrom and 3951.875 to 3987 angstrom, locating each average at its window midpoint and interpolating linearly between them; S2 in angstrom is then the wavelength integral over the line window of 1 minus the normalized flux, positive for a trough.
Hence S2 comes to 5.4 angstrom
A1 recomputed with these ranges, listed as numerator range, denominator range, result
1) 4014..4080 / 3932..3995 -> 1.72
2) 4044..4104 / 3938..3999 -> 1.57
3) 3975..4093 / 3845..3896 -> 2.27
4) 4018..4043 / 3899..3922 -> 1.65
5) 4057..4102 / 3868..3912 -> 1.94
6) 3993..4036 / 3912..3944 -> 2.15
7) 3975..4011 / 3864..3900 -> 1.89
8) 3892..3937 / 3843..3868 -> 1.36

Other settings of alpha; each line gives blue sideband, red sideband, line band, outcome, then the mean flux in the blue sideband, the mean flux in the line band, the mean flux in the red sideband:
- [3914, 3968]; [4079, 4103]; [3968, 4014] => -0.199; 9.38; 15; 18.2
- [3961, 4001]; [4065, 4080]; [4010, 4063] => -0.190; 12.6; 18.1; 17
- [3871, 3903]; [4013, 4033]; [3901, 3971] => 0.283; 9.58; 9.72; 18.9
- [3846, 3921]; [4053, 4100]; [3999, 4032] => -0.225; 9.59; 18.5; 17.6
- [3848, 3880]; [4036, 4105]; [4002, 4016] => -0.242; 7.83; 18.4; 17.6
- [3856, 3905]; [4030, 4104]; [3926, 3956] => 0.332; 9.06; 8.78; 17.6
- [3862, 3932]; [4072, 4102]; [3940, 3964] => 0.135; 9.84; 10.8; 18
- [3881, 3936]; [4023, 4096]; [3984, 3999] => -0.153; 10.1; 16.6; 17.9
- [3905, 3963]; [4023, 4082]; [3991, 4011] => -0.228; 10.1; 17.7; 17.6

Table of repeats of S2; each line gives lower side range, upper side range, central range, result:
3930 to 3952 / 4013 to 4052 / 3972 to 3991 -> -0.8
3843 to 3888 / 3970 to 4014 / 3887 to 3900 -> -1.3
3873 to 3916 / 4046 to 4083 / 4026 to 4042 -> -2.3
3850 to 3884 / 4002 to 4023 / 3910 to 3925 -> -0.5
